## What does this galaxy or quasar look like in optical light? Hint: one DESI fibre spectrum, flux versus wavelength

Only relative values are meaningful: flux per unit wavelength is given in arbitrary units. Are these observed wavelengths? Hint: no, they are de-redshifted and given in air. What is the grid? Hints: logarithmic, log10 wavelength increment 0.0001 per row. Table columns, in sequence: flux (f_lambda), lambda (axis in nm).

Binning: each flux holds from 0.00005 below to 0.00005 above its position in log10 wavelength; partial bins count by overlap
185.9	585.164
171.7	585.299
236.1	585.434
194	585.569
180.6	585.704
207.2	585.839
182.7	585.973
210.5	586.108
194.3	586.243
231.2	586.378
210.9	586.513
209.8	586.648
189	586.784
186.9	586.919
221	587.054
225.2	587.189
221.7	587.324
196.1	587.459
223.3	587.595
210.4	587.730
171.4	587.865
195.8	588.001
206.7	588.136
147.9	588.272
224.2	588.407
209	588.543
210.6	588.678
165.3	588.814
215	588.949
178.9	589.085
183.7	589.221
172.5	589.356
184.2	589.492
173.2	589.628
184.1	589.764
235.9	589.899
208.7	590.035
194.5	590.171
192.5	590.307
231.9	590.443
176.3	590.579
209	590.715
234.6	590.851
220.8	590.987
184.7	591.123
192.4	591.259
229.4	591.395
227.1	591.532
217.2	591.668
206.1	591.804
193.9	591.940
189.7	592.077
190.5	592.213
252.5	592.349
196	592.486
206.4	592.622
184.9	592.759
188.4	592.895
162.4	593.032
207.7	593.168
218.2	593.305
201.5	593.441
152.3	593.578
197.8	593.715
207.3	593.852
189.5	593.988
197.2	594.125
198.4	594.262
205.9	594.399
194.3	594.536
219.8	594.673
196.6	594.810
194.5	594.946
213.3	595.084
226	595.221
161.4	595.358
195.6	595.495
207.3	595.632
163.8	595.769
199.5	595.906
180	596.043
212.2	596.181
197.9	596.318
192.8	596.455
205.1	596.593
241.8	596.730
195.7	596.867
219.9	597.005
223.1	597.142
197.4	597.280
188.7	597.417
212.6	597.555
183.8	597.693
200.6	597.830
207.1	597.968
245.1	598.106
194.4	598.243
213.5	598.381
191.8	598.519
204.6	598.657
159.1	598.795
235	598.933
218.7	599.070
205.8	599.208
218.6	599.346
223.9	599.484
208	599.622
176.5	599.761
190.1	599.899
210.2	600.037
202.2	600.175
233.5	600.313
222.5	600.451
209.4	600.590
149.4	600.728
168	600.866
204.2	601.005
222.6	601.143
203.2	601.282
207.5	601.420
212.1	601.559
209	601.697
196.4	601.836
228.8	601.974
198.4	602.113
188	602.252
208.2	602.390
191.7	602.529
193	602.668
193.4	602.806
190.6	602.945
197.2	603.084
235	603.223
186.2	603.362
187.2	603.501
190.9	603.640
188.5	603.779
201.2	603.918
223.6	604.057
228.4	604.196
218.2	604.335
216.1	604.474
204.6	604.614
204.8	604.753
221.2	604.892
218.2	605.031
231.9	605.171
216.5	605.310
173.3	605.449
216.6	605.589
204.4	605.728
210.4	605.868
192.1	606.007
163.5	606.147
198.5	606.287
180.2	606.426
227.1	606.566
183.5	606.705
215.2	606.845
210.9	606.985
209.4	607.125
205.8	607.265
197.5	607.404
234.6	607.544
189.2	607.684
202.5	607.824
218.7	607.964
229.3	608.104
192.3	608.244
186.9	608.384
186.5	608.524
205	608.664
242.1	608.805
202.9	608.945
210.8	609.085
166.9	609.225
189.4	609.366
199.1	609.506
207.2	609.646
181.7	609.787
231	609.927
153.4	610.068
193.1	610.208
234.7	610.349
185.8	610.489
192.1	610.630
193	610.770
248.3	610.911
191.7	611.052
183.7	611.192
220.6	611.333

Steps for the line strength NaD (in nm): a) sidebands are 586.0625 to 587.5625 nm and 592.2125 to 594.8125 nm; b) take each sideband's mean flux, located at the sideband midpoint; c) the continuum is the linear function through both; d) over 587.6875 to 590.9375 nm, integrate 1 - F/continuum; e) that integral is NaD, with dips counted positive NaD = 0.135 nm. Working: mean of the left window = 209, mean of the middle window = 197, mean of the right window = 199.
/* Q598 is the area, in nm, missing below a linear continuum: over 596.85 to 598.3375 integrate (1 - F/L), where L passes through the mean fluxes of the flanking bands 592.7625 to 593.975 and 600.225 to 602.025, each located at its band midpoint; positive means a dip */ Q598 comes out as -0.06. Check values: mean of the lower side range 192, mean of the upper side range 205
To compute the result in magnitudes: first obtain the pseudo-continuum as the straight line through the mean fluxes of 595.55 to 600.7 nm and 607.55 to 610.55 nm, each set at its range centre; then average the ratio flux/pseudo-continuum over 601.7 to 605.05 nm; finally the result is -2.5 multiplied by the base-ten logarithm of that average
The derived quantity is -0.01 mag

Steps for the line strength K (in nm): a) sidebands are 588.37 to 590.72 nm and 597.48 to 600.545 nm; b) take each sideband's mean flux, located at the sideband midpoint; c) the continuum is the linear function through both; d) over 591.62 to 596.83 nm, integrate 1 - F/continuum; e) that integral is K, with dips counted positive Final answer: 0.07 nm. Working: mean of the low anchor 197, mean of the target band 199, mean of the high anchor 207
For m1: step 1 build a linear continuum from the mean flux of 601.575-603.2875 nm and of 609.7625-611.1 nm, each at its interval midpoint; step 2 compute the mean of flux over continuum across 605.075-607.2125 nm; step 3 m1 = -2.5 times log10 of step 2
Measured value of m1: 0.00 mag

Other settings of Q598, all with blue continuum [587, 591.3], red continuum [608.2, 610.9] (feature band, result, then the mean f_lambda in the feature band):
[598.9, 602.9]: -0.10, 204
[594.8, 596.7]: 0.02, 197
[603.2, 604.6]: -0.05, 206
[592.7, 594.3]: 0.06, 192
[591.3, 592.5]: -0.07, 212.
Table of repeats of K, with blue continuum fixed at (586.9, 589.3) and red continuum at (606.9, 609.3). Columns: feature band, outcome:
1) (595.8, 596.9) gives 0.00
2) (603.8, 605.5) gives -0.07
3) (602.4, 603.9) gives 0.06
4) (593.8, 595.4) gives 0.01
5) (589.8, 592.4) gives -0.11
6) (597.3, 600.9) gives 0.00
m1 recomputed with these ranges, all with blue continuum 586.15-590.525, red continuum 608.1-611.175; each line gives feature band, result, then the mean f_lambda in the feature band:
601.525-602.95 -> -0.01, 201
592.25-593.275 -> 0.00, 200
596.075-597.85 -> -0.03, 205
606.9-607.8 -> -0.04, 208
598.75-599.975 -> -0.03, 205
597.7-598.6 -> -0.04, 207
